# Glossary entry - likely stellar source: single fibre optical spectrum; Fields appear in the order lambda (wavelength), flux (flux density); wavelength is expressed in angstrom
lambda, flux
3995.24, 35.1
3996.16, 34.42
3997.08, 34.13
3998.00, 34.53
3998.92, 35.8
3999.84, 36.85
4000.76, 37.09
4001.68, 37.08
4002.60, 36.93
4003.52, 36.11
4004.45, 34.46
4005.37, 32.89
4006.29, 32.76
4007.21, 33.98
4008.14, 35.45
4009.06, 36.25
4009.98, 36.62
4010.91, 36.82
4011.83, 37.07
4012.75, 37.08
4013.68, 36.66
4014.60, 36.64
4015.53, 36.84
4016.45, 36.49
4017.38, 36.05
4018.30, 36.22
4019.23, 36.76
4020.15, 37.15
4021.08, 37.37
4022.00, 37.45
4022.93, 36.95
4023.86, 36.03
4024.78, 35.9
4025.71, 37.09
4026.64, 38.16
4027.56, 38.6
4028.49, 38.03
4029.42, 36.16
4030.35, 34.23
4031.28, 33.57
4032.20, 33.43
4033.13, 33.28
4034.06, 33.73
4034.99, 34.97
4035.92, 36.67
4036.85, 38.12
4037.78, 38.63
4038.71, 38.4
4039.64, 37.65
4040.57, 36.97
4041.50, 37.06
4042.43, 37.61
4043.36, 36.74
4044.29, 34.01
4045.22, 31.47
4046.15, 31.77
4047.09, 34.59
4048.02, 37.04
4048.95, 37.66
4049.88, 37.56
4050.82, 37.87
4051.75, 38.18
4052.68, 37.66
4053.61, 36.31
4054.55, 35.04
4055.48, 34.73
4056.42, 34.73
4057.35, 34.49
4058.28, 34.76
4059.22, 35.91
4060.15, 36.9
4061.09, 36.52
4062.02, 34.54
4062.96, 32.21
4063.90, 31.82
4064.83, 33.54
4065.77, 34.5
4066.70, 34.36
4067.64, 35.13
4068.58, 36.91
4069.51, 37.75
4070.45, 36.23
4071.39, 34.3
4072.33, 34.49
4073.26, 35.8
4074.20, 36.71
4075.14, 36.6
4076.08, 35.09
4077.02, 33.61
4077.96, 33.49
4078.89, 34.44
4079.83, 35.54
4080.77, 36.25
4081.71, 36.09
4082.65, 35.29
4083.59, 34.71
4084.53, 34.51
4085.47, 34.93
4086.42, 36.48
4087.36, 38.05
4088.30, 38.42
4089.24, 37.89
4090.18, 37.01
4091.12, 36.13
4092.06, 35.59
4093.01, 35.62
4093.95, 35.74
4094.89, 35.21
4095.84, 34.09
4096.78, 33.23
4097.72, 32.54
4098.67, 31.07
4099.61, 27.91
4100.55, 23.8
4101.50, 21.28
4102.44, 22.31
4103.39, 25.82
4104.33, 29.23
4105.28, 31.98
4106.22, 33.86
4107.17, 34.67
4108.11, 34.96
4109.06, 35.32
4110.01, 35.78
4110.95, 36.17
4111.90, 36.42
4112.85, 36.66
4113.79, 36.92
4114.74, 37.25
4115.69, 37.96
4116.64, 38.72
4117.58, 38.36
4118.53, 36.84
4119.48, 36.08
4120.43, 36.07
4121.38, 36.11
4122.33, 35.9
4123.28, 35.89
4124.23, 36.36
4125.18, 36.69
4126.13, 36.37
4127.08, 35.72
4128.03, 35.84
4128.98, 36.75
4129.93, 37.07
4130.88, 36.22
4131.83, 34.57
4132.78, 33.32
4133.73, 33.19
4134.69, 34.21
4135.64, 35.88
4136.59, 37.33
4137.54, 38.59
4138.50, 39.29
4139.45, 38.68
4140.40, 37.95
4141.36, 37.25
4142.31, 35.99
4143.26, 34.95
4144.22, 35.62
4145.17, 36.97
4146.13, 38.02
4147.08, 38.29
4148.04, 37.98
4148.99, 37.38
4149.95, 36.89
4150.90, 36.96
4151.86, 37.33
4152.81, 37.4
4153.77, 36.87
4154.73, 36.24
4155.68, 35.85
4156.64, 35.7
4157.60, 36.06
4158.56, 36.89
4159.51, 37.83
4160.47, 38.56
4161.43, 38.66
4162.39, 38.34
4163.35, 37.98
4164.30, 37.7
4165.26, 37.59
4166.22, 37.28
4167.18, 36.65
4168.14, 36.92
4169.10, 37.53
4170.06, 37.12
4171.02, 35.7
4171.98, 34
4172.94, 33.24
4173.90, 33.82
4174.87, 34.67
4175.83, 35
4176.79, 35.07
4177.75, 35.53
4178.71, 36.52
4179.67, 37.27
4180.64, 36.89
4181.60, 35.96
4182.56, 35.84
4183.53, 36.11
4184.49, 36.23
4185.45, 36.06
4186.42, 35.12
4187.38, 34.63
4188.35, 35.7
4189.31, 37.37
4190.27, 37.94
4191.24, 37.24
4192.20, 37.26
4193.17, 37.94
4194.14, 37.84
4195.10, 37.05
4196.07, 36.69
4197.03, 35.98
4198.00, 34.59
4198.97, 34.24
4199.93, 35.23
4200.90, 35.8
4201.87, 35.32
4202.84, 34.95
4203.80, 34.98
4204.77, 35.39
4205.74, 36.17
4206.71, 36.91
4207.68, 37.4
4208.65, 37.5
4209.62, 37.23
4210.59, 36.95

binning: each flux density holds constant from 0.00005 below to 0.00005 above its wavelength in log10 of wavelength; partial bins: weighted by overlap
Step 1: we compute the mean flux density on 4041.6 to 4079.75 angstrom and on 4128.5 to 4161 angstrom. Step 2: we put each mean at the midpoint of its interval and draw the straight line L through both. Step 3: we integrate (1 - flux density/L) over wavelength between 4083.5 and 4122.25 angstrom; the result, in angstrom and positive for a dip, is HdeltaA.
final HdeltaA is 2.0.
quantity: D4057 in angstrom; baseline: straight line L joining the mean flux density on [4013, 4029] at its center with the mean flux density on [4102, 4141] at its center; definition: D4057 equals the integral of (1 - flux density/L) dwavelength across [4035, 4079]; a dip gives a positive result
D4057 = 0.9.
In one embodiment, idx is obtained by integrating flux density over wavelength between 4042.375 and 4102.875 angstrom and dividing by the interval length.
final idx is 34.6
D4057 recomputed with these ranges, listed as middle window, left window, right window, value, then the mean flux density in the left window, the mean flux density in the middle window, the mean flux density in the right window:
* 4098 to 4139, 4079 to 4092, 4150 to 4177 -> 2.15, 36.2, 34.4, 36.6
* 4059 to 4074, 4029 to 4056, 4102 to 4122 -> 0.17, 35.9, 35.1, 34.7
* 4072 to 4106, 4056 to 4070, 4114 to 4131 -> 2.06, 35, 33.5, 36.7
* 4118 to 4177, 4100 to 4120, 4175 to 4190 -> -3.09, 33.3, 36.5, 36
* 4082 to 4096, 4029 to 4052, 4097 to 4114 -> -1.49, 35.9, 36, 31.4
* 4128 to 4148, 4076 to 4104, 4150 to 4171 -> -0.31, 33.4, 36.5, 37.2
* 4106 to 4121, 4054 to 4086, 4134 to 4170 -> -0.10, 35.1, 36.4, 37.2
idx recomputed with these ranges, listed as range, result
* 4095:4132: 34.1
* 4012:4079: 35.9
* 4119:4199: 36.5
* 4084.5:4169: 35.6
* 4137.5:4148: 37.4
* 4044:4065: 35.2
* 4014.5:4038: 36.3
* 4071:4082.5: 35.2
